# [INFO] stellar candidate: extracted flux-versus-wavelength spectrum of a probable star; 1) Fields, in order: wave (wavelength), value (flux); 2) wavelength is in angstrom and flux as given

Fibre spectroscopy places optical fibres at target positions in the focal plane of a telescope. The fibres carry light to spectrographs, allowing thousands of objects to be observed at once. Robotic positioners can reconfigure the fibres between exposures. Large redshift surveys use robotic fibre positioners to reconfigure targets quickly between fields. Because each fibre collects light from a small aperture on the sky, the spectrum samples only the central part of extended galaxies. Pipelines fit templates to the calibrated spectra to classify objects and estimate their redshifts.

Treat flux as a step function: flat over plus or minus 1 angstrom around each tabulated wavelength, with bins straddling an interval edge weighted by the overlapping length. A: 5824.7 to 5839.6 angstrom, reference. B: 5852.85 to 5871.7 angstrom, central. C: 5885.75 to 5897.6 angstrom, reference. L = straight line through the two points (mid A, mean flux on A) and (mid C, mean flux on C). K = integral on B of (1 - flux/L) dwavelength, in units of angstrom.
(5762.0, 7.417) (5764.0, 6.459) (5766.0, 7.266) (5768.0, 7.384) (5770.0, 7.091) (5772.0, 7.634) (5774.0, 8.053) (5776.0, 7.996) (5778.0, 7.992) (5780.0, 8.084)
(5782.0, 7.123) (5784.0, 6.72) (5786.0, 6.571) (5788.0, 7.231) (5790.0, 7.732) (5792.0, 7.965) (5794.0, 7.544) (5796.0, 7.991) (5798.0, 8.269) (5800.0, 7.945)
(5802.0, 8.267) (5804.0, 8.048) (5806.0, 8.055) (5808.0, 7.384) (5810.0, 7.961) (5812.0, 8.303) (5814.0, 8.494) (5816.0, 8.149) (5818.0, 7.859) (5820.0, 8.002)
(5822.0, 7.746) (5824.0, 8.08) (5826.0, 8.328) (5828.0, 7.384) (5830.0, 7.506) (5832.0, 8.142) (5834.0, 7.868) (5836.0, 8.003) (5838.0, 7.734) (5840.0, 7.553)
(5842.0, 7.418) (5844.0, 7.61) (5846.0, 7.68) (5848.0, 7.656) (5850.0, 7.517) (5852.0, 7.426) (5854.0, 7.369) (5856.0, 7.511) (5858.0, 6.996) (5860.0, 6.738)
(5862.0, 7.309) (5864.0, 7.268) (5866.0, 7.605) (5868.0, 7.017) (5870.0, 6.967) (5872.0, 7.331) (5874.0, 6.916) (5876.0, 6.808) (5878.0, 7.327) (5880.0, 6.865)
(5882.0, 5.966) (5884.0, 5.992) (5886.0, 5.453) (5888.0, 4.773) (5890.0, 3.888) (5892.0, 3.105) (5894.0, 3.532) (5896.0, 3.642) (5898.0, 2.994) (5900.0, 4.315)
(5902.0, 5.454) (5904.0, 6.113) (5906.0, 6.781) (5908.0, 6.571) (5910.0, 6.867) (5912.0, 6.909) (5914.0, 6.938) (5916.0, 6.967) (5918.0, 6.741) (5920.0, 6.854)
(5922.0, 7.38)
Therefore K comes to -4.41 angstrom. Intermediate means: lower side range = 7.84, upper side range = 3.92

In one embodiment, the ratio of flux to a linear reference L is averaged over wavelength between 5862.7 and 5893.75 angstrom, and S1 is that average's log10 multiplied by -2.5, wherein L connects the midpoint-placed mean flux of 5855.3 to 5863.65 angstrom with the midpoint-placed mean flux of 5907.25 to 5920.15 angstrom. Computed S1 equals 0.145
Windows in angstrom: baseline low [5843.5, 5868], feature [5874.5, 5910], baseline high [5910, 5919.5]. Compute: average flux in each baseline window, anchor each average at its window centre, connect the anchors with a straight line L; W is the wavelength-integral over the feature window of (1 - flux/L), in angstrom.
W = 8.7 angstrom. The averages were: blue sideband 7.37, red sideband 6.88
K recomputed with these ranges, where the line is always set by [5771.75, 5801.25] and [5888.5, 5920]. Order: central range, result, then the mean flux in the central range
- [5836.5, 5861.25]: -3.7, 7.44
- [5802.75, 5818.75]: -1.9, 8.04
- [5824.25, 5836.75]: -1.9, 7.88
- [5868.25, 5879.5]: -2.0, 7.06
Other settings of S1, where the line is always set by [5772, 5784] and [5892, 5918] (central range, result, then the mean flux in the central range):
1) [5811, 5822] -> -0.15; 8.12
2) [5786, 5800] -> -0.03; 7.71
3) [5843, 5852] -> -0.16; 7.59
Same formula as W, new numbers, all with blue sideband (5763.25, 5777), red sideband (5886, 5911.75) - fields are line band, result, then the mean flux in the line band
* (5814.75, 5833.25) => -4.46 angstrom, 7.92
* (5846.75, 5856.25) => -2.69 angstrom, 7.5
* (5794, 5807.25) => -2.34 angstrom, 8.04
